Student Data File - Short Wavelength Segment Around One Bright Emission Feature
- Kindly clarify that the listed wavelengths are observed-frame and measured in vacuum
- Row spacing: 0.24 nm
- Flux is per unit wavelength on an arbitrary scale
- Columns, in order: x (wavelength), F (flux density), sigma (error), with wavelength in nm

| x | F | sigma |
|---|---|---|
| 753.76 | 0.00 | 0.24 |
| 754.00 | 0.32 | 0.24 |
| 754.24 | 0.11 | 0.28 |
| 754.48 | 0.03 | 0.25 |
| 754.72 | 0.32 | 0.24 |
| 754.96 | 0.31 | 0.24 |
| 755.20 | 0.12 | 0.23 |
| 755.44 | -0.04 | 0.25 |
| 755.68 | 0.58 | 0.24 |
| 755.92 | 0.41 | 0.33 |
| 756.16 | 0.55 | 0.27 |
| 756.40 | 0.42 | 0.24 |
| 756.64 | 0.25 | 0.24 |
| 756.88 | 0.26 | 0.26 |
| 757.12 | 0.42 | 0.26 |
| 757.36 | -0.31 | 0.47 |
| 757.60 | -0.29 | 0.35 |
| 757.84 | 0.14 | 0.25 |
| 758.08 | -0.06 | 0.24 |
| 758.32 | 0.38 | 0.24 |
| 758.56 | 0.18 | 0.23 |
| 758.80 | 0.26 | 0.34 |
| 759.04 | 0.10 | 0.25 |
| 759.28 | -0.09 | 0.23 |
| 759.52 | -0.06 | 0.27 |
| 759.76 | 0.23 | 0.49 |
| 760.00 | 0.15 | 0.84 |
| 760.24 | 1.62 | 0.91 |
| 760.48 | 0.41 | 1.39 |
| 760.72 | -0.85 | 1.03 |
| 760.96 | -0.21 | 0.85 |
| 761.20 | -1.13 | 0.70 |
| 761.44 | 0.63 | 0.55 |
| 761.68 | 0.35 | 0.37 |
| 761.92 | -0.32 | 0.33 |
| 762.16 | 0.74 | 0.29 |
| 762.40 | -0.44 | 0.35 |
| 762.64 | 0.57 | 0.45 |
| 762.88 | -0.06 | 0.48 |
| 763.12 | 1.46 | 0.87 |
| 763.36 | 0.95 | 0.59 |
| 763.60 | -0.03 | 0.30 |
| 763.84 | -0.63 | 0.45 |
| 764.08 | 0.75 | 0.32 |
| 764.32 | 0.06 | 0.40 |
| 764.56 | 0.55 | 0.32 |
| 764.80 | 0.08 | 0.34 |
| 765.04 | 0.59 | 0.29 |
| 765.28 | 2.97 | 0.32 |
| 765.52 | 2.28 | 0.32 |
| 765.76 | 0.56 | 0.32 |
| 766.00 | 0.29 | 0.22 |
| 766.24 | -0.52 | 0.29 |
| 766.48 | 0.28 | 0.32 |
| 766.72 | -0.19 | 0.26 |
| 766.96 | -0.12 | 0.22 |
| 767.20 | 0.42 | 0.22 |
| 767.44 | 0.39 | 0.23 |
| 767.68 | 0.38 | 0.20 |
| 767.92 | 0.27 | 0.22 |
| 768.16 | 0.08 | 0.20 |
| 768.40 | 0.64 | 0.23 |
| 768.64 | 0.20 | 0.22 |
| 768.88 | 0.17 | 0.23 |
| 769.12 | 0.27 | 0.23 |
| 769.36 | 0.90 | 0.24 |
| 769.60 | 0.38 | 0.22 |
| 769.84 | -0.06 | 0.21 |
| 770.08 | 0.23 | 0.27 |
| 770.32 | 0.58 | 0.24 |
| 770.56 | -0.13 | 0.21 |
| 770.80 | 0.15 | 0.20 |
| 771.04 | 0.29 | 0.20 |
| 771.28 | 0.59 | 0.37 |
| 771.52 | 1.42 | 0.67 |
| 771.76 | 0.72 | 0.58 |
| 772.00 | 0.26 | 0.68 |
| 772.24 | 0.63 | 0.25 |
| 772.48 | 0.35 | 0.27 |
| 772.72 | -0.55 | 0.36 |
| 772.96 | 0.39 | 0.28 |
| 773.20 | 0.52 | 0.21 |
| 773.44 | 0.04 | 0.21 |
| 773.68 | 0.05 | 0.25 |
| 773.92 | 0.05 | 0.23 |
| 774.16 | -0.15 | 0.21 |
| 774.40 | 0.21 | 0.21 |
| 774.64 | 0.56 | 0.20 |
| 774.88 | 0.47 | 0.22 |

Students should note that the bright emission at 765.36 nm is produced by H-gamma 4340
